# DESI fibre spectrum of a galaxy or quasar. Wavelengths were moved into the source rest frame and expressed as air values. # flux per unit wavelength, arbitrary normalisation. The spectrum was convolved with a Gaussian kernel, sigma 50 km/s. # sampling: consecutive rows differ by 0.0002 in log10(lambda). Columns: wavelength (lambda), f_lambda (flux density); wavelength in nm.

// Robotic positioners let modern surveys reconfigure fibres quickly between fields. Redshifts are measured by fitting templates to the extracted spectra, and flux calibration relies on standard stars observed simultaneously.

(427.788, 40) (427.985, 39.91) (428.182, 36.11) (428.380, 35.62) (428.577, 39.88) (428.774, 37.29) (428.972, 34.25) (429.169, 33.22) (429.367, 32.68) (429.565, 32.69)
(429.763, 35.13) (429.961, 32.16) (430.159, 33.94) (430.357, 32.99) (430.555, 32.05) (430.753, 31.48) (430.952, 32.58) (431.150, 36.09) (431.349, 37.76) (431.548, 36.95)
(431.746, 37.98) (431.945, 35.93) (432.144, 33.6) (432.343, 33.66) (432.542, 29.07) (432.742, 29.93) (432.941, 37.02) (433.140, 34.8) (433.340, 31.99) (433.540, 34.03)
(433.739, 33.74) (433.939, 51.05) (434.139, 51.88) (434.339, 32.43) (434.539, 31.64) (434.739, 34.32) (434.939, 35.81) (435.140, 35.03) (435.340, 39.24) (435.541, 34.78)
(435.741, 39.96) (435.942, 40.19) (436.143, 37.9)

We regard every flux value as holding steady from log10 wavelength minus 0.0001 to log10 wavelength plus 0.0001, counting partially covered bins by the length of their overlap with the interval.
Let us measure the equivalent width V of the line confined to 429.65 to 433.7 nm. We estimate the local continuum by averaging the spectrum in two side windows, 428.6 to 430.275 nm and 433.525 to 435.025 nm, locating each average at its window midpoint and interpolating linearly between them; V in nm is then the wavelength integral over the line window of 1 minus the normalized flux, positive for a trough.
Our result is 0.24 nm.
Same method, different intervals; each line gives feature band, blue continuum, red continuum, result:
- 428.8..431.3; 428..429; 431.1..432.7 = 0.18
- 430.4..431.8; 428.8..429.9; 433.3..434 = 0.02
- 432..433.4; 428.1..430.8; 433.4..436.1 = 0.14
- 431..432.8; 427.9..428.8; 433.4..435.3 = 0.15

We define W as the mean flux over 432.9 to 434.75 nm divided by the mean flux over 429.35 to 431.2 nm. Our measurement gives 1.13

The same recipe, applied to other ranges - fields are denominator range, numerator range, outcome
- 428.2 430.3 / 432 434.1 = 1.02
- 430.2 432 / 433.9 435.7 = 1.09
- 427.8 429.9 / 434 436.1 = 1.06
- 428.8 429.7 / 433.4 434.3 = 1.24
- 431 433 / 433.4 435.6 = 1.08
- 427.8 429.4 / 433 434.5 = 1.05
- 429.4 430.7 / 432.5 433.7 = 1.00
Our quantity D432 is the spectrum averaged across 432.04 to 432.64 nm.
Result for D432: 32.2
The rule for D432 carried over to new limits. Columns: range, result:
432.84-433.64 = 34.5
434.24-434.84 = 32.8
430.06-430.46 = 33.5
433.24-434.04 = 37.7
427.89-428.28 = 38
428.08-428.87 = 37.2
